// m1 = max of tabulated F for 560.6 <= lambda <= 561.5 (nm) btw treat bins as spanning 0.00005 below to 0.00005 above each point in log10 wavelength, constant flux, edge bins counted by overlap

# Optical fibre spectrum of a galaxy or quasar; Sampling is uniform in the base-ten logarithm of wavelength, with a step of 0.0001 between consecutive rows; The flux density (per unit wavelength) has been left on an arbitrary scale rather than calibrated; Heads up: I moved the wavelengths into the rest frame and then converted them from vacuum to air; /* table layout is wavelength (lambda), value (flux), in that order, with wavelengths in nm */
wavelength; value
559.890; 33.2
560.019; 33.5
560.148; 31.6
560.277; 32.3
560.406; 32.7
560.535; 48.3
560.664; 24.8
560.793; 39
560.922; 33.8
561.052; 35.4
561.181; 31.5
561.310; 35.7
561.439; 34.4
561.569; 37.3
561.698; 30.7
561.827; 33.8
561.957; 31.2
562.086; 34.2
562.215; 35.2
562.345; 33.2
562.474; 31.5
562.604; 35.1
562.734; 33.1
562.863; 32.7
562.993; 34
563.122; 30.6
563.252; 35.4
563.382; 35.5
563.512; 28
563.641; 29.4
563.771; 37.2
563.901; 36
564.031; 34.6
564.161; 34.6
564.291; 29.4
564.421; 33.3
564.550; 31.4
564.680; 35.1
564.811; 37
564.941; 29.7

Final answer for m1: 39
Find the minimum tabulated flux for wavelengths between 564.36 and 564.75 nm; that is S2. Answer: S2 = 31.4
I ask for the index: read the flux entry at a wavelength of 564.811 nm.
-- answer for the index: 37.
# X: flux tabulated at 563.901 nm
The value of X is 36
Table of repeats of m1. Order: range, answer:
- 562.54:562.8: 35.1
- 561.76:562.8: 35.2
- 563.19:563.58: 35.5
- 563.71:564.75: 37.2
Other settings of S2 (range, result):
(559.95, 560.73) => 24.8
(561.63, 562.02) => 30.7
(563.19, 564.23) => 28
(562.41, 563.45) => 30.6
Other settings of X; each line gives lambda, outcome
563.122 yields 30.6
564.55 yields 31.4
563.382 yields 35.5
